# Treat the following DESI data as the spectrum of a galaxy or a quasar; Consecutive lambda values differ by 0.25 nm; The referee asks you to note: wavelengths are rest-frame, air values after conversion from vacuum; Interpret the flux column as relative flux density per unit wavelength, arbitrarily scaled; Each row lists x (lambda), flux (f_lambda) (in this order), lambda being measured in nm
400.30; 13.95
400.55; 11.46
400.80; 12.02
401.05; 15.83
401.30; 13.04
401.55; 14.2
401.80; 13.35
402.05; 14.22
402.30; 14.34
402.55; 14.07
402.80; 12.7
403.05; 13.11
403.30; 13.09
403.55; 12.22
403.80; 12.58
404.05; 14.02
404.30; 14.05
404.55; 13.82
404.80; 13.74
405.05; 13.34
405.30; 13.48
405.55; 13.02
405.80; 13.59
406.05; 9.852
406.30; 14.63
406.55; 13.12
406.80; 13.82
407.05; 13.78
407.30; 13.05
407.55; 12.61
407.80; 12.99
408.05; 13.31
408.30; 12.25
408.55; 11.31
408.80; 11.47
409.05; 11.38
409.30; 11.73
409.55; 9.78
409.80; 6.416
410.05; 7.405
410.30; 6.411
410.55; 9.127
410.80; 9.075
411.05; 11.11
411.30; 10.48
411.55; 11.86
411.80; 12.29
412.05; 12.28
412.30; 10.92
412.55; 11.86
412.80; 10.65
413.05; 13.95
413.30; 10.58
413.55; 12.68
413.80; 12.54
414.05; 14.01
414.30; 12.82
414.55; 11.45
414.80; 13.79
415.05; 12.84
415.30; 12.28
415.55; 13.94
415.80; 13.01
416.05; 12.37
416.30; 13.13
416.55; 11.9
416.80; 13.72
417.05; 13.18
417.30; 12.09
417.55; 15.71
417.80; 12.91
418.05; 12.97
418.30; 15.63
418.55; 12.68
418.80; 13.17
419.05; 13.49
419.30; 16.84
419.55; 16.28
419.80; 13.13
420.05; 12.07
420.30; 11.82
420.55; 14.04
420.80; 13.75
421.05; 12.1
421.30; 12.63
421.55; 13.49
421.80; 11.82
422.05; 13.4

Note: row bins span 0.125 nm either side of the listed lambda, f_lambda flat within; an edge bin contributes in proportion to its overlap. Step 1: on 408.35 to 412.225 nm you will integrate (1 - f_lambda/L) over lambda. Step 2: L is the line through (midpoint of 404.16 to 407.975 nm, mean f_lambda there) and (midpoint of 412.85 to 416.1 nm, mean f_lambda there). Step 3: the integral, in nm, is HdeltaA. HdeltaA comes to 0.84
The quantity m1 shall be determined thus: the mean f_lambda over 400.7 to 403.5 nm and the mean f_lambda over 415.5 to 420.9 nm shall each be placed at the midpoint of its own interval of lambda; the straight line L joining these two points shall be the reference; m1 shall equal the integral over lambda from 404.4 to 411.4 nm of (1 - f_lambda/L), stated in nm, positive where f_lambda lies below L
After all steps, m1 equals 0.99 nm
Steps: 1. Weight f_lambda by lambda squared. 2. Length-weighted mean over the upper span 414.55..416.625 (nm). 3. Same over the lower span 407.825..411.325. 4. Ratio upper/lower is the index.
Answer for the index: 1.30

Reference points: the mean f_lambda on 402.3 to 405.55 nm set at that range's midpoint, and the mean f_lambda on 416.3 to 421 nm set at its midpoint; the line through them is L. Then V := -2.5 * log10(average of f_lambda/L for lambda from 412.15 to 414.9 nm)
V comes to 0.10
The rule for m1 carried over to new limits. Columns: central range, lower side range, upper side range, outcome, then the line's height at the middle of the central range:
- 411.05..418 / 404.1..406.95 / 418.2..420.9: 0.584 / 13.7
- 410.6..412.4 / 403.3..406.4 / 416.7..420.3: 0.322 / 13.5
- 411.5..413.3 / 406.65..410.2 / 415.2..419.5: 0.075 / 12.4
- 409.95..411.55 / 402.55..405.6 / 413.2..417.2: 0.468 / 13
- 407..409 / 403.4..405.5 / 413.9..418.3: 0.121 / 13.3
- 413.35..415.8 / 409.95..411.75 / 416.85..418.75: -0.247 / 11.7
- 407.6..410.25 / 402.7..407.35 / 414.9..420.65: 0.509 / 13.3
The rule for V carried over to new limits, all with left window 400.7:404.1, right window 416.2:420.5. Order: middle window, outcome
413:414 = 0.09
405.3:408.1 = 0.03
